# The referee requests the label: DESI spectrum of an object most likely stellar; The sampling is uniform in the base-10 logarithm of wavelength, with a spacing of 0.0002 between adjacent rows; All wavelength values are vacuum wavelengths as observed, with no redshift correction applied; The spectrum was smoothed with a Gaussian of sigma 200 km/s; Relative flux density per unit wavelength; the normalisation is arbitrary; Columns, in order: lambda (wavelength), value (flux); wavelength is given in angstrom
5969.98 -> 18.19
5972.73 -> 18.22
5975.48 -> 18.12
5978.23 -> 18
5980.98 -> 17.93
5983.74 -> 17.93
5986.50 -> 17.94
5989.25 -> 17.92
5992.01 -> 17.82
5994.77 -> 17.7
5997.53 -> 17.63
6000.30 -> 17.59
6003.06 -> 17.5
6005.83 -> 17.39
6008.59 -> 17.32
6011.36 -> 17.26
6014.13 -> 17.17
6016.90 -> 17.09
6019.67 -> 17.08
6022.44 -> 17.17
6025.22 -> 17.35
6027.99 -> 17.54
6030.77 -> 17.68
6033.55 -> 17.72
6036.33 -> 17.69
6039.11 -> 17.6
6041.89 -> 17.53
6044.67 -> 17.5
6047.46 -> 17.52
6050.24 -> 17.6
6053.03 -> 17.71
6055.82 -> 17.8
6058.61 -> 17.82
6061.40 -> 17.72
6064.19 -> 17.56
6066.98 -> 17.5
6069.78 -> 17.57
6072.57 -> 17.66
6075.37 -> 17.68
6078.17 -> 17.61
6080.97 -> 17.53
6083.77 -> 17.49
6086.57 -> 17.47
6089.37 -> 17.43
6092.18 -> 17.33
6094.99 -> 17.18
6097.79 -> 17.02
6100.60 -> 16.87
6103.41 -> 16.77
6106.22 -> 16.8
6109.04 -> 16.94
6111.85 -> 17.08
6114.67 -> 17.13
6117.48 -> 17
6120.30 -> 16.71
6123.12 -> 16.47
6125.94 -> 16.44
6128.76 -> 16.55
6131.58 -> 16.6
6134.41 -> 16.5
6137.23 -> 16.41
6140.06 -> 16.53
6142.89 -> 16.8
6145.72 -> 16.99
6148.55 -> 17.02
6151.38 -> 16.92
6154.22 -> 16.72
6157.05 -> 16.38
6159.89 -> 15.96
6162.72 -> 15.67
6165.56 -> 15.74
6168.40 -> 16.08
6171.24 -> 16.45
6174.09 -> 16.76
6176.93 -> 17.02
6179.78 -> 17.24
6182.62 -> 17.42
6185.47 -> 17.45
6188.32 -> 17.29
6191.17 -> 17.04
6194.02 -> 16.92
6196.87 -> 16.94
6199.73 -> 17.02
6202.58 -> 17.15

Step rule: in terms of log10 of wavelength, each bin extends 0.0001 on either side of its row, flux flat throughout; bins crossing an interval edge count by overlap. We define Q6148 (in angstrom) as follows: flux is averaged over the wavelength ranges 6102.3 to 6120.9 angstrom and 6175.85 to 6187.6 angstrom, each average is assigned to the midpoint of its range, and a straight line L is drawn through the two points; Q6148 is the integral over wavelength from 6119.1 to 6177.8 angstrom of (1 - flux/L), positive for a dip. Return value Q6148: 2.1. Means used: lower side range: 16.9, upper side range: 17.3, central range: 16.5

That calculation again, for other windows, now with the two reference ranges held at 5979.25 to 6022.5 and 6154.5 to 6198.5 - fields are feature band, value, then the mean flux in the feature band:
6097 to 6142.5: 0.63 angstrom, 16.7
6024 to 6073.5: -0.87 angstrom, 17.6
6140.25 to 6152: -0.03 angstrom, 16.9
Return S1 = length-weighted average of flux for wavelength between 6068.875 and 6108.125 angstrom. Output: 17.3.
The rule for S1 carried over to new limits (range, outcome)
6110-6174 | 16.6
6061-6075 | 17.6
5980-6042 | 17.5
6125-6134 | 16.5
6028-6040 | 17.7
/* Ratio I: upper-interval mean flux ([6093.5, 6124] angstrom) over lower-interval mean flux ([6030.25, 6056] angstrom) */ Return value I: 0.96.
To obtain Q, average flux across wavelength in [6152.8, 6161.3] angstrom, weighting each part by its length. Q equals 16.3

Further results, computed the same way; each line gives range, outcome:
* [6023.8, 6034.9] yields 17.6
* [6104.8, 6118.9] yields 17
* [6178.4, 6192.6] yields 17.3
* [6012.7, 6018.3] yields 17.1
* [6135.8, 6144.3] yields 16.6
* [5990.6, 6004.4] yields 17.6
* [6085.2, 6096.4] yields 17.4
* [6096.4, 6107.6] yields 16.9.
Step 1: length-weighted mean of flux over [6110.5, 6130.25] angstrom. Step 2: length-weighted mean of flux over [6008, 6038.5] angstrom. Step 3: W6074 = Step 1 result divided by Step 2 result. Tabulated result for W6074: 0.97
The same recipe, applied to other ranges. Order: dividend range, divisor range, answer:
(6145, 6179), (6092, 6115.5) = 0.97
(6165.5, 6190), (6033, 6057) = 0.96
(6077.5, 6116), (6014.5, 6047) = 0.98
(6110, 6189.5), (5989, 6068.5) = 0.95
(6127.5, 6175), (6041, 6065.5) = 0.93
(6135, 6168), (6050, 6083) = 0.93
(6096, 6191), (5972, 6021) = 0.95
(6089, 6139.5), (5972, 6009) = 0.95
